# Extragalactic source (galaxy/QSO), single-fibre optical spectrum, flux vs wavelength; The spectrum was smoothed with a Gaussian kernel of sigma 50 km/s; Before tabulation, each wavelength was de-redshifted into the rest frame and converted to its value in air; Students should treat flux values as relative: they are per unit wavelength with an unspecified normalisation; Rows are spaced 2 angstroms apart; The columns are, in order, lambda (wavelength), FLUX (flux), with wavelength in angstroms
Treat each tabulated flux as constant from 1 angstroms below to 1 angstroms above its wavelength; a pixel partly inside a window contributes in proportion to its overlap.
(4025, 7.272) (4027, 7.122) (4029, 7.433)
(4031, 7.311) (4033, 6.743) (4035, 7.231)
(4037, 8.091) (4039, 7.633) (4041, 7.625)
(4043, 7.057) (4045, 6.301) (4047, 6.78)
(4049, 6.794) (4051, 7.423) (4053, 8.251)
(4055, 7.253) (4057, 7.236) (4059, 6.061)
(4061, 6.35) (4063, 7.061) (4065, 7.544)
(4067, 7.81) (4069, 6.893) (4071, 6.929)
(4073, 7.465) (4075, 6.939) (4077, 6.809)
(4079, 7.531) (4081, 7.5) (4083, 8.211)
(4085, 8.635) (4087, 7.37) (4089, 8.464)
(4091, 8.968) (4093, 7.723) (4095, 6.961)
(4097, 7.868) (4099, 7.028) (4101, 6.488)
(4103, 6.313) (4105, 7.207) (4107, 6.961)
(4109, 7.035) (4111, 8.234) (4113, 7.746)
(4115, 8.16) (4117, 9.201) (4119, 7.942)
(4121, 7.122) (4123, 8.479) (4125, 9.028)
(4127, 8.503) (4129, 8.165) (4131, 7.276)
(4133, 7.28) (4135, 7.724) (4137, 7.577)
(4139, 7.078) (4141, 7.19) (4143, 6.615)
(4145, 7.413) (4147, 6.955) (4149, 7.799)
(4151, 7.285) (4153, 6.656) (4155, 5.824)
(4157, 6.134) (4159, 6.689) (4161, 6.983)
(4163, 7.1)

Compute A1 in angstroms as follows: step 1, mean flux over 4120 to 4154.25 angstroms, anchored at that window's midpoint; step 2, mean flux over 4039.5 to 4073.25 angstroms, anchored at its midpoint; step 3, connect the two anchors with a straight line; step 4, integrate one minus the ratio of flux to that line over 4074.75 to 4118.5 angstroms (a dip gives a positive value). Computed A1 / -1.8 angstroms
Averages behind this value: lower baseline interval 7.11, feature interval 7.62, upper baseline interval 7.53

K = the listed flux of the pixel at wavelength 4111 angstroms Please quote 8.234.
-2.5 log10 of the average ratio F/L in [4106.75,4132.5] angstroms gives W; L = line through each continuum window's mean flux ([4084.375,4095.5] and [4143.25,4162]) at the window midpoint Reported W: -0.07 mag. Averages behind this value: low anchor 8.05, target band 8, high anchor 6.85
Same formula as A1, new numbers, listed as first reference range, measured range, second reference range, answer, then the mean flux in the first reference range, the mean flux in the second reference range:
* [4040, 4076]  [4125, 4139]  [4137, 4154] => -1.28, 7.1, 7.15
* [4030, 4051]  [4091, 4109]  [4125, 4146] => 0.58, 7.17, 7.56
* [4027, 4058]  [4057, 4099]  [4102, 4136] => 0.42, 7.27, 7.79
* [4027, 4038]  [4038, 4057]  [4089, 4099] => 0.59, 7.34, 7.85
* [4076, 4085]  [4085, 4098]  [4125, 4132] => -0.34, 7.64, 8.13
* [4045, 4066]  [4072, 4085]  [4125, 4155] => -0.67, 7.04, 7.4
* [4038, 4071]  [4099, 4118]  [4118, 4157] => -0.34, 7.12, 7.43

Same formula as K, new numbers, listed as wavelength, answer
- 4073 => 7.465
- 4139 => 7.078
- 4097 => 7.868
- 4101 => 6.488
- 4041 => 7.625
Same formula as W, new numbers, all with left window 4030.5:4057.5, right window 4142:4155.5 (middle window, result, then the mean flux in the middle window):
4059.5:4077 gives 0.019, 7.08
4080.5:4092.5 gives -0.149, 8.2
